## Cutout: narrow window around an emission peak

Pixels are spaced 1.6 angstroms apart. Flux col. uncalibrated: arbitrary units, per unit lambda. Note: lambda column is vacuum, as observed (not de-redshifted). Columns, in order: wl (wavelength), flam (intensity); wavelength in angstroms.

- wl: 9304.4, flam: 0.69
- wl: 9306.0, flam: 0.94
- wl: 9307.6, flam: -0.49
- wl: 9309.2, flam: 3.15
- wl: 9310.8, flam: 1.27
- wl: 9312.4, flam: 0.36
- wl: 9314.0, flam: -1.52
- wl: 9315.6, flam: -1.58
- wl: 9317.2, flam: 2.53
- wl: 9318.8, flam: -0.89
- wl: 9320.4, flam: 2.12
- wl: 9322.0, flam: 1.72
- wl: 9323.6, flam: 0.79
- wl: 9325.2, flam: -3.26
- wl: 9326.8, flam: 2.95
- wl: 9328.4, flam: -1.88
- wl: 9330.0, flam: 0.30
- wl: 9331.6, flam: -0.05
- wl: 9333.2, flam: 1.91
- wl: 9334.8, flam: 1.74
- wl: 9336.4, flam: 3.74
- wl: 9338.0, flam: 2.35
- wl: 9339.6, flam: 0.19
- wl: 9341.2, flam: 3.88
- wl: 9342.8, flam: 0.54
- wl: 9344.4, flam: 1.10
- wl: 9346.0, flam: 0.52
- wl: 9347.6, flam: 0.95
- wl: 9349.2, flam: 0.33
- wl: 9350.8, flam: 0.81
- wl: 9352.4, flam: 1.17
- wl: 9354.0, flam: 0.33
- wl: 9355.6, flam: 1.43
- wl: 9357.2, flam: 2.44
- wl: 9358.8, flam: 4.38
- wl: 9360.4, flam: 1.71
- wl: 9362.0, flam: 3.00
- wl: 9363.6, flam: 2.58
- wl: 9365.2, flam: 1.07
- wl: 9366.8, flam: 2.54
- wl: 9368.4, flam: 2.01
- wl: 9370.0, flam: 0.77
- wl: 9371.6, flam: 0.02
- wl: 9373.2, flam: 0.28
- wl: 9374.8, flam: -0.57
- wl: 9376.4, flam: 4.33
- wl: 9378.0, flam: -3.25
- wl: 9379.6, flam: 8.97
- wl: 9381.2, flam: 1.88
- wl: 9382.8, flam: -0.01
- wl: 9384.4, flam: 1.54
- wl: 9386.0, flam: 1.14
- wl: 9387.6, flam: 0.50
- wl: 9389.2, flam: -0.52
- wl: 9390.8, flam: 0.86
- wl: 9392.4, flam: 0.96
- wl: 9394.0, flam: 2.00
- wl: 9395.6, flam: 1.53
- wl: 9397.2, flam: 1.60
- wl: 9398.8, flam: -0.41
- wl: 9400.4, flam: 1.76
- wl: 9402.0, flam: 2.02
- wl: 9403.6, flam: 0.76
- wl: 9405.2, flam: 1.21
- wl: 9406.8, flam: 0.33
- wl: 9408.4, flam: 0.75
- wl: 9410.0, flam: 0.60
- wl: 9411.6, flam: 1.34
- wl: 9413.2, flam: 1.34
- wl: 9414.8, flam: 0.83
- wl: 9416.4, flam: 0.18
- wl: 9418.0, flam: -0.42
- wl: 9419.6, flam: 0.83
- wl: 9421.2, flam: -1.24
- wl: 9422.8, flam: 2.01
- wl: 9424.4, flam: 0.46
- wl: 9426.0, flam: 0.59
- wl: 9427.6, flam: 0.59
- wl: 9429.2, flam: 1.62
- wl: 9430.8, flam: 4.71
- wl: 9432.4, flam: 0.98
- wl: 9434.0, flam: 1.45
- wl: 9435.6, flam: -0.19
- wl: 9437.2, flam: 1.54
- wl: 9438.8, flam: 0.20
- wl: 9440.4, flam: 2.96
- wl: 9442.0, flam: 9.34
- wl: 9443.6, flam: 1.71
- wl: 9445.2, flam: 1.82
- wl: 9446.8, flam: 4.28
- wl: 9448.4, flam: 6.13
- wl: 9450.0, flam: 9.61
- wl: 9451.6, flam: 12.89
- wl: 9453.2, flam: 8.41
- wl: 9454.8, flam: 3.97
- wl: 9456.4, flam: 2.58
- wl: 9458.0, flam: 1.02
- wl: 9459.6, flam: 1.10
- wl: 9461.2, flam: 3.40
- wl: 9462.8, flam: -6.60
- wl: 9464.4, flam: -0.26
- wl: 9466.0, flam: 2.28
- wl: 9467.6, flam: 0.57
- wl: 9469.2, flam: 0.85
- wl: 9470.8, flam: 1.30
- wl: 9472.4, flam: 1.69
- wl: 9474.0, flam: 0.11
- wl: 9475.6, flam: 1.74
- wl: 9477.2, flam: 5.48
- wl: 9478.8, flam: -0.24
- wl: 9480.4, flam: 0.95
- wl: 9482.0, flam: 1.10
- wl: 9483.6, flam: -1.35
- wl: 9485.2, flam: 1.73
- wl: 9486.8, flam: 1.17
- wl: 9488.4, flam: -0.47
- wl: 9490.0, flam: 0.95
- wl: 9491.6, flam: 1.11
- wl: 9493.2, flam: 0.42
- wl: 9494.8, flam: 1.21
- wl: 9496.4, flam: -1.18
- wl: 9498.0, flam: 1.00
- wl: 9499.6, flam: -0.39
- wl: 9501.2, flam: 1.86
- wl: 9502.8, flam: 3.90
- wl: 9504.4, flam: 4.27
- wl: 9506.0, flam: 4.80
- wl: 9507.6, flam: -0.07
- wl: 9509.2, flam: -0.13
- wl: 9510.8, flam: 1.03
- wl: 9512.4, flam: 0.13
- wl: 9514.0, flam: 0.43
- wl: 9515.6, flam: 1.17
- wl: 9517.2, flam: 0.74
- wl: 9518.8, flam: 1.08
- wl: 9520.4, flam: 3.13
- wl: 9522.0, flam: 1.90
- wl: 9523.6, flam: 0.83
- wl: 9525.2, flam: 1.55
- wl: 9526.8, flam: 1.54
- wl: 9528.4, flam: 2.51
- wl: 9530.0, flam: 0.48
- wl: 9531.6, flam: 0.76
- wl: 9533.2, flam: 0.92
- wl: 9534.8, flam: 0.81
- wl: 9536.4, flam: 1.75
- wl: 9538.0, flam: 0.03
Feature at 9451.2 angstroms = [O III]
